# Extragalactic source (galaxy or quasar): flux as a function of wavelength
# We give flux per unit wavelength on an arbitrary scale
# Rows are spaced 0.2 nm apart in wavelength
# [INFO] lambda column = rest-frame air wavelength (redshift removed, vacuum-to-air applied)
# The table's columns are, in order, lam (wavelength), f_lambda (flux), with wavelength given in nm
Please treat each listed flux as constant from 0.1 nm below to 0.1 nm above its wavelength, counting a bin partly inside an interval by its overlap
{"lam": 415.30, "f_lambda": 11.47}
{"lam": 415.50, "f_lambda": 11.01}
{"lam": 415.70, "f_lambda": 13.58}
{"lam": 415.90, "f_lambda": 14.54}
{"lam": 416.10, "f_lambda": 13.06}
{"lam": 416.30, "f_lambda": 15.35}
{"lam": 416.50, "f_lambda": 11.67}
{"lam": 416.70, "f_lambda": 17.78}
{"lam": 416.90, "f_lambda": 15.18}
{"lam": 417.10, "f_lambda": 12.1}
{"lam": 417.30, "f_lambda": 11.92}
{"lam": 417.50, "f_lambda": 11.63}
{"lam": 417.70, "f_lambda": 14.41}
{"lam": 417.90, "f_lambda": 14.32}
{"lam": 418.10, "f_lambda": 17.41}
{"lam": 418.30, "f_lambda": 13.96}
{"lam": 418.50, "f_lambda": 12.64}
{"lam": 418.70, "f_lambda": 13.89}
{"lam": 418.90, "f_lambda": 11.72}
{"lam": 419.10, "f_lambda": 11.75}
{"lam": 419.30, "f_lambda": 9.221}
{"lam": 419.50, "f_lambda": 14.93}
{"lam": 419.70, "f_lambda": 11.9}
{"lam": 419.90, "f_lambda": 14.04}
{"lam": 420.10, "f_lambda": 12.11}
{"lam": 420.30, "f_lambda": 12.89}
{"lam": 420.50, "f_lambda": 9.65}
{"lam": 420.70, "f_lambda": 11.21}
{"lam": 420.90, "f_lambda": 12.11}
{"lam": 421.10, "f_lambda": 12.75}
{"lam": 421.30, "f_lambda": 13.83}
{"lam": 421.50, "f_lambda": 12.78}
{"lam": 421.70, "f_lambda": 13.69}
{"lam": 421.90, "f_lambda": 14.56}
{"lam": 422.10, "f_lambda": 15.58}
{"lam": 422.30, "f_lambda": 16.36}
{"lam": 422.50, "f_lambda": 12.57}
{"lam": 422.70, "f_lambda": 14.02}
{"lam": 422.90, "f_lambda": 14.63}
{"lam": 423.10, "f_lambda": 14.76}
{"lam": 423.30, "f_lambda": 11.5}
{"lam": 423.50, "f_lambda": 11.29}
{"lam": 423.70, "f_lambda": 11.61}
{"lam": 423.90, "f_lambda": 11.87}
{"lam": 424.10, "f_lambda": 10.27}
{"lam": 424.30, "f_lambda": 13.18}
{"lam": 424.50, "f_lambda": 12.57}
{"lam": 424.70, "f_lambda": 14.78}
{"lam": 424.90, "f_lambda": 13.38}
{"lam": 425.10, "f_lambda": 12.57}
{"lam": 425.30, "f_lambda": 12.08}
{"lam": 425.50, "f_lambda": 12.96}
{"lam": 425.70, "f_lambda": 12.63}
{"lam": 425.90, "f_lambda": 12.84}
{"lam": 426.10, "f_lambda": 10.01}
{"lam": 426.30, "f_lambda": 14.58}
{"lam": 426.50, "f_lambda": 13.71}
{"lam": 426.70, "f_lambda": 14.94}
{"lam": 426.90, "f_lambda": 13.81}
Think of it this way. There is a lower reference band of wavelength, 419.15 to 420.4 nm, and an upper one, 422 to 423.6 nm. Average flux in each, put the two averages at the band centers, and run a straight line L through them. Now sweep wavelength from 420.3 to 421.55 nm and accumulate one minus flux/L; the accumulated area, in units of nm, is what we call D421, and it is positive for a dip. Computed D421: 0.09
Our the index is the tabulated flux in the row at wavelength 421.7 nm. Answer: 13.69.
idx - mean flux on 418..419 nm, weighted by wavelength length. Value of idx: 13.9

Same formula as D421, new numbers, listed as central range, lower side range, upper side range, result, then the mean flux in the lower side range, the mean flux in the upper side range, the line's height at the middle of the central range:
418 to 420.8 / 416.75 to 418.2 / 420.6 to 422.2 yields 0.205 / 14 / 13.3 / 13.7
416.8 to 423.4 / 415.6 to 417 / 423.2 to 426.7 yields 0.183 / 14.5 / 12.5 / 13.6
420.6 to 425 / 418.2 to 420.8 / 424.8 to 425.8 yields -0.214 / 12.3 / 12.7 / 12.5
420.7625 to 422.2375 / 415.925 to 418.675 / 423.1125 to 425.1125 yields -0.072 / 14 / 12.4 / 13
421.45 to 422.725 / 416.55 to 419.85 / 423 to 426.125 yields -0.146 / 13.4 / 12.5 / 12.8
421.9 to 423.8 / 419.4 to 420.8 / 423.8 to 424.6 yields -0.239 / 12.4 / 12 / 12.1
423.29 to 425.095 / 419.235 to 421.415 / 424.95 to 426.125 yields 0.004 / 12.3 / 12.4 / 12.4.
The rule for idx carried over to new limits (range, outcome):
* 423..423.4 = 13.1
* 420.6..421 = 11.7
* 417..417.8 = 12.5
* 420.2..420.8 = 11.3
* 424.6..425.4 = 13.2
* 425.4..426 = 12.8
